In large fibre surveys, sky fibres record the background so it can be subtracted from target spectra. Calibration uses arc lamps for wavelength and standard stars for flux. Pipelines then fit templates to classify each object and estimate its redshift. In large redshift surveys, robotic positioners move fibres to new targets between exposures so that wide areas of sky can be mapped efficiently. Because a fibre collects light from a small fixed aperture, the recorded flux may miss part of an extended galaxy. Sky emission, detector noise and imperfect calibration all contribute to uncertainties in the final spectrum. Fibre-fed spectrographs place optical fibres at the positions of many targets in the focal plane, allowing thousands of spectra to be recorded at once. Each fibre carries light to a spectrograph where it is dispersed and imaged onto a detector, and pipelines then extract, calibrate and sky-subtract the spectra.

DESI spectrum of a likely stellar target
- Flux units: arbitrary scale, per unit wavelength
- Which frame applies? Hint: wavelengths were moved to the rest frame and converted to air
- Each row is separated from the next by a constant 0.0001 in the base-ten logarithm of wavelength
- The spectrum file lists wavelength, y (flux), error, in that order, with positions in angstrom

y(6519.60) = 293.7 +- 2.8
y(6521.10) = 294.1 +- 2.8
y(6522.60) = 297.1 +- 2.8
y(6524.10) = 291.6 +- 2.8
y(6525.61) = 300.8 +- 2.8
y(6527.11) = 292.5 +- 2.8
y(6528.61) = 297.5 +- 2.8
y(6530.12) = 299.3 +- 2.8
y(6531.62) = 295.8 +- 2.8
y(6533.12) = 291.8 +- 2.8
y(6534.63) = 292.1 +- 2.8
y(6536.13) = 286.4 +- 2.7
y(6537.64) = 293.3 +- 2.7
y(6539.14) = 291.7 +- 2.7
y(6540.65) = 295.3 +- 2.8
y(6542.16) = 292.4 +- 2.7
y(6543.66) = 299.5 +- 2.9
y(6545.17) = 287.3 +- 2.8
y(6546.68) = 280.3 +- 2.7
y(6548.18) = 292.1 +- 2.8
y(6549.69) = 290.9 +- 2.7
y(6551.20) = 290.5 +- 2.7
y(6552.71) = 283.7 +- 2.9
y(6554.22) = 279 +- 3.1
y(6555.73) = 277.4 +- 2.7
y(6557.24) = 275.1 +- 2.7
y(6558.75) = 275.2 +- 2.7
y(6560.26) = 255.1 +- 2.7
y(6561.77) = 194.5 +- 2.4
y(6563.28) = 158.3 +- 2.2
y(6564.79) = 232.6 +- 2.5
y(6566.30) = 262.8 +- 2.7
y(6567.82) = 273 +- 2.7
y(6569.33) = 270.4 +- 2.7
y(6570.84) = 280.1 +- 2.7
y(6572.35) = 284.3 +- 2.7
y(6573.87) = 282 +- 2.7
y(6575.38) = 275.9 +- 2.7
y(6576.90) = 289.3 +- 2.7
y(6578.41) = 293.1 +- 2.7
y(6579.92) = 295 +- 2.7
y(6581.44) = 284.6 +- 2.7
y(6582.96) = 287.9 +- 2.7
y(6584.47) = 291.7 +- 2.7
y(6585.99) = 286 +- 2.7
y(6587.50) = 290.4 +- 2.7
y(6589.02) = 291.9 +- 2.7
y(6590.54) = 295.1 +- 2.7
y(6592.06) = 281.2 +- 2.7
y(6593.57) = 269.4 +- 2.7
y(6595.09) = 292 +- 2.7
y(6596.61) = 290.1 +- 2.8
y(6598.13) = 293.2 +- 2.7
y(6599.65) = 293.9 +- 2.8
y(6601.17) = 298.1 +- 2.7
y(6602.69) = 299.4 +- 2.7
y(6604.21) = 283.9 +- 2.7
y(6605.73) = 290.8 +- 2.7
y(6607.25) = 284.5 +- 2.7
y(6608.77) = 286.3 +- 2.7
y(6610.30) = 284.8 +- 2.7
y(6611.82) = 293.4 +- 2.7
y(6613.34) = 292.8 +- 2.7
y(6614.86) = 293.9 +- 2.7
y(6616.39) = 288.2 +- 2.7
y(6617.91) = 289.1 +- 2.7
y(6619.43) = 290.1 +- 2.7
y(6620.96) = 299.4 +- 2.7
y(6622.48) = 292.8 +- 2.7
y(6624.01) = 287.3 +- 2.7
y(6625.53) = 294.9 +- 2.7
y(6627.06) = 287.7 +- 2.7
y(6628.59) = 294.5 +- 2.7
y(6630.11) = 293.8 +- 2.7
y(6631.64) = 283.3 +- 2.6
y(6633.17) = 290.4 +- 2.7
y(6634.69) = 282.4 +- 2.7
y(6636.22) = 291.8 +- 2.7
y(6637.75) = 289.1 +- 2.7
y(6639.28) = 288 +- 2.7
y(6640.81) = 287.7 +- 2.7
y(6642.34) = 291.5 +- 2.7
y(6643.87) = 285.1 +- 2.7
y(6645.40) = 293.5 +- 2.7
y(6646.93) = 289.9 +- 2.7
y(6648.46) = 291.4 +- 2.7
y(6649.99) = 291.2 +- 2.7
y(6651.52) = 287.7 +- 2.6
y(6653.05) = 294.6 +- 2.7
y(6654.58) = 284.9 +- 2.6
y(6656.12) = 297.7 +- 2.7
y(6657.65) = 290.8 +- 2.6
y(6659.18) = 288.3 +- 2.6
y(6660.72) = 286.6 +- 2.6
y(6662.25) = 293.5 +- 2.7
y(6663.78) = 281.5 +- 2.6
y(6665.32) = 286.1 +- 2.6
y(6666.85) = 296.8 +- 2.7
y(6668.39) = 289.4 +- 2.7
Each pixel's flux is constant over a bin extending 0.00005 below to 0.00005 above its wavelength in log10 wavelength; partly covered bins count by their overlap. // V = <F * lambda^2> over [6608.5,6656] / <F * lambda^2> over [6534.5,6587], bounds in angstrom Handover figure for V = 1.07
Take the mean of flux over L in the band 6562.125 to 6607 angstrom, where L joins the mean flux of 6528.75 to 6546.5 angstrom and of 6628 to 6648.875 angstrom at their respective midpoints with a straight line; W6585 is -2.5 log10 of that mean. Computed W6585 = 0.05 mag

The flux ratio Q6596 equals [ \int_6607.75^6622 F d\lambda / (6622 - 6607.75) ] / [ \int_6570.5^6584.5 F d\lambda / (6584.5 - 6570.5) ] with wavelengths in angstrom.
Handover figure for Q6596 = 1.02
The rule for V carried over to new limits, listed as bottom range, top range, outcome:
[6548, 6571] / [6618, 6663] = 1.14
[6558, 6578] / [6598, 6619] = 1.15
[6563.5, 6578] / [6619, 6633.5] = 1.10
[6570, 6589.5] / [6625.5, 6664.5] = 1.03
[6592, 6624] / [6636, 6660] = 1.01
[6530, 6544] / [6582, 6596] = 0.99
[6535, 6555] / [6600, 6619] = 1.02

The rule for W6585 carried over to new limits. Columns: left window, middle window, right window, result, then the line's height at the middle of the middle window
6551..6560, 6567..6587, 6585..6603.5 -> 0.00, 285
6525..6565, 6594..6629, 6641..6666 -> -0.02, 285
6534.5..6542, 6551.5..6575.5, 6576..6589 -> 0.12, 291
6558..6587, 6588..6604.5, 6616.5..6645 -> -0.05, 276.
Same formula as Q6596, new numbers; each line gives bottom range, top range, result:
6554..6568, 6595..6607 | 1.19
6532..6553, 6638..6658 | 1.00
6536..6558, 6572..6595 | 1.00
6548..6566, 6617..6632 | 1.13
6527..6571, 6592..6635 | 1.05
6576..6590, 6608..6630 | 1.00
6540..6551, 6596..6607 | 1.00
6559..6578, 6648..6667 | 1.13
